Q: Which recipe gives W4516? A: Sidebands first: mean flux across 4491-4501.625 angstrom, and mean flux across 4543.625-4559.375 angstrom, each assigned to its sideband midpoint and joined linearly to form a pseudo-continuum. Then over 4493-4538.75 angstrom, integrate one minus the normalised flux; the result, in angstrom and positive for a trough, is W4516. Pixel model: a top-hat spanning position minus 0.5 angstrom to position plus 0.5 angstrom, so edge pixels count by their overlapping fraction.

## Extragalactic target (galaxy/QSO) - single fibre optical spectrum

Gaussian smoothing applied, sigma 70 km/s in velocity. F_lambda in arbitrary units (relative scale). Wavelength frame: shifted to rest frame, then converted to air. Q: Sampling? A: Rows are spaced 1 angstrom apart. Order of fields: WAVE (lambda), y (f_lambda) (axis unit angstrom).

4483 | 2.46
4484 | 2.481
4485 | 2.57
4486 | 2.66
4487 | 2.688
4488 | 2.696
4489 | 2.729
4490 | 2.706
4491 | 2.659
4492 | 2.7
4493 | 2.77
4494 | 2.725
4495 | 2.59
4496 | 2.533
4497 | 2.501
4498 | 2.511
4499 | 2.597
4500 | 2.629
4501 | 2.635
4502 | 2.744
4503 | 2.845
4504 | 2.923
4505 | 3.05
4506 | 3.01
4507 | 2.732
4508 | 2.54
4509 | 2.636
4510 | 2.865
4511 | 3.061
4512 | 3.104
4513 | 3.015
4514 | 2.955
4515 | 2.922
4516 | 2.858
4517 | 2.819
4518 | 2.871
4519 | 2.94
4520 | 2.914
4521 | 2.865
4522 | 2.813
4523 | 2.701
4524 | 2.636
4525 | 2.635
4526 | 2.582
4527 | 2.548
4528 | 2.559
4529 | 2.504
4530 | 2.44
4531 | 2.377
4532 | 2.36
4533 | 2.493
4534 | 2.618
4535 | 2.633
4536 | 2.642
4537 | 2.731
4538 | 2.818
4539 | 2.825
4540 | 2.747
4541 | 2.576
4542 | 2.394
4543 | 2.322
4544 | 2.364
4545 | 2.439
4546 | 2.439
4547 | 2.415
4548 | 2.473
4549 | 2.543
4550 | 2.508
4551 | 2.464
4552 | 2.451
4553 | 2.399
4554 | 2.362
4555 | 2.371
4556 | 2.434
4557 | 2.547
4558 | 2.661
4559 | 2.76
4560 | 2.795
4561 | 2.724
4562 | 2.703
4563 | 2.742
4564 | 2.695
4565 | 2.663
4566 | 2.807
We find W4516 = -2.7 angstrom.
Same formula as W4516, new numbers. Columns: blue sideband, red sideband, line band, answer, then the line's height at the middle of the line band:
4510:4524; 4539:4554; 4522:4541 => 0.6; 2.69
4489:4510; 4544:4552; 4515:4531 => -0.7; 2.59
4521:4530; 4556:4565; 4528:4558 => 1.6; 2.66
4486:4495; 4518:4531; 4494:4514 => -0.6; 2.69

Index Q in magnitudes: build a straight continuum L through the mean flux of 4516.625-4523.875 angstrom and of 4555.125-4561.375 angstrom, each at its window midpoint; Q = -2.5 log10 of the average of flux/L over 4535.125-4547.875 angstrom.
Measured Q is 0.068 mag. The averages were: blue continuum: 2.84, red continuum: 2.64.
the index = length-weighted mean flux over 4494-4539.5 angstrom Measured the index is 2.72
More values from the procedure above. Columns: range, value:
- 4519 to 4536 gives 2.62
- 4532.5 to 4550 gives 2.56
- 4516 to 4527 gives 2.77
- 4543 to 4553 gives 2.45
